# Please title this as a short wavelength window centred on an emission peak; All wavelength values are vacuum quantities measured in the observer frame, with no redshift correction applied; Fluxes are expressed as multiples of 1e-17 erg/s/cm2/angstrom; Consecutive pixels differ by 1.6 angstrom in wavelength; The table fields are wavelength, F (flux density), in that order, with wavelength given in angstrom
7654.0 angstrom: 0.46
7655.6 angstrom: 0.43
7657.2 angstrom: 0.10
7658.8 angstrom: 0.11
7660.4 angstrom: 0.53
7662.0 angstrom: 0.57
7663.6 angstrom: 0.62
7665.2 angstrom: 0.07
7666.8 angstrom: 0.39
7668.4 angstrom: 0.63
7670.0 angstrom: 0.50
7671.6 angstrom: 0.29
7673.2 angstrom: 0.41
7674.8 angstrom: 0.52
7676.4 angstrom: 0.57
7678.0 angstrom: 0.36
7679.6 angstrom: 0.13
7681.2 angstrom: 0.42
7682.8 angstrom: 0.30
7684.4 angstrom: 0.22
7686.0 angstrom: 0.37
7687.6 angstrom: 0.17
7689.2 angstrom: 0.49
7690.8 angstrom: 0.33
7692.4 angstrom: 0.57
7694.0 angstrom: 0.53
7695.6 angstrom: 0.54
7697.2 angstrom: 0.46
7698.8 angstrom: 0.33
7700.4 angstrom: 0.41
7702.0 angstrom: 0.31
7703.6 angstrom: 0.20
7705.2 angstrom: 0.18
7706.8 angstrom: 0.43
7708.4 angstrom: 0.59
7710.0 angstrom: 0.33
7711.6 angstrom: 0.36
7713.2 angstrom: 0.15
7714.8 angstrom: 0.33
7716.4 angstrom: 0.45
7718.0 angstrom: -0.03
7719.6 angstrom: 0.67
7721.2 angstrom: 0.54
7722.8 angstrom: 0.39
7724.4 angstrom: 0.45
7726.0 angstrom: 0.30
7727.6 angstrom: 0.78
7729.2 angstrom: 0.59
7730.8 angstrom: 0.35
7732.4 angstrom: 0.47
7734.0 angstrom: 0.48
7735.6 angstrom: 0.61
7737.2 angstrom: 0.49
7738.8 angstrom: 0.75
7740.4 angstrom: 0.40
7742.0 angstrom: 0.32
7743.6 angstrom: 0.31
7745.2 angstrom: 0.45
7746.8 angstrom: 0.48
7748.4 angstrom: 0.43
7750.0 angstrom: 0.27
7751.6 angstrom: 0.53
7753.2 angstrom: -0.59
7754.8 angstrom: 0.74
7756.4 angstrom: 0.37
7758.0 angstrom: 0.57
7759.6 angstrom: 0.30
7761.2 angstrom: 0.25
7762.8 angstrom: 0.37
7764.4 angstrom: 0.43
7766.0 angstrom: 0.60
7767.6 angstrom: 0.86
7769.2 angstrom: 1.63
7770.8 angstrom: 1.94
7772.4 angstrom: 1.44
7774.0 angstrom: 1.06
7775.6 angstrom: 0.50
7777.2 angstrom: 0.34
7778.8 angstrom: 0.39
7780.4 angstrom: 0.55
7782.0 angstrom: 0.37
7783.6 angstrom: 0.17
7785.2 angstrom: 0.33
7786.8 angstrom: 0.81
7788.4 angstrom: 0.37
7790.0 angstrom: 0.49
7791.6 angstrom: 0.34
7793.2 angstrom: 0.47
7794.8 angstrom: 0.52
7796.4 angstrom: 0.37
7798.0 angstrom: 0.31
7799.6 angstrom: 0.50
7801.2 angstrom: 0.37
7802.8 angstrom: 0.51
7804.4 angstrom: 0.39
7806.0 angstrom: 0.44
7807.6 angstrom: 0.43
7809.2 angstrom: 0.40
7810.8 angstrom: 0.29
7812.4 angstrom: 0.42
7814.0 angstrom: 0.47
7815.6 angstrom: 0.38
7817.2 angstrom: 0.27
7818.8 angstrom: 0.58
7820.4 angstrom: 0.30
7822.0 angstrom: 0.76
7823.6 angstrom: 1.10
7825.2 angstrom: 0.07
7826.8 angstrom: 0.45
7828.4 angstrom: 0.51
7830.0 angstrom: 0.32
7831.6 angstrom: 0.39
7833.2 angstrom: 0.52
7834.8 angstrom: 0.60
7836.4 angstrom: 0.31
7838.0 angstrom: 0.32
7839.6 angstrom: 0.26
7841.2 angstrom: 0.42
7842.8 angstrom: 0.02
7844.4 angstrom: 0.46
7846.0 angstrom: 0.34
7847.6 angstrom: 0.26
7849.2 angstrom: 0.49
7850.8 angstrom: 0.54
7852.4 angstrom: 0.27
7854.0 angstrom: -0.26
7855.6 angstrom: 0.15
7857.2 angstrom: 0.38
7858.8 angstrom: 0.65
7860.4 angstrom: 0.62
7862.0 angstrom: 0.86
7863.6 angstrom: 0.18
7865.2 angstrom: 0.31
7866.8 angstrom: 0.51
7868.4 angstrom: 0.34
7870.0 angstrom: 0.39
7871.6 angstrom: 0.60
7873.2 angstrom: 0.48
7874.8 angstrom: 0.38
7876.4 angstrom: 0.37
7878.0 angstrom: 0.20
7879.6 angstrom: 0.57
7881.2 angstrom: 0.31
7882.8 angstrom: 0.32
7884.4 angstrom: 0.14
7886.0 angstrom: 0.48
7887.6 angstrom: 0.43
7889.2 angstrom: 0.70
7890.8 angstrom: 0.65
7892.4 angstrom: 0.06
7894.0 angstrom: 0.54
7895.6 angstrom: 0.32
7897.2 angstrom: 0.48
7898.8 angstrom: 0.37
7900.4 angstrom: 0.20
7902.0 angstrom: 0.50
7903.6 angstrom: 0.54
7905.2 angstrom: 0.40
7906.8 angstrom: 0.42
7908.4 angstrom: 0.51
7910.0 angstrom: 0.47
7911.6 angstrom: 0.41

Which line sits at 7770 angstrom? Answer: H-gamma 4340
